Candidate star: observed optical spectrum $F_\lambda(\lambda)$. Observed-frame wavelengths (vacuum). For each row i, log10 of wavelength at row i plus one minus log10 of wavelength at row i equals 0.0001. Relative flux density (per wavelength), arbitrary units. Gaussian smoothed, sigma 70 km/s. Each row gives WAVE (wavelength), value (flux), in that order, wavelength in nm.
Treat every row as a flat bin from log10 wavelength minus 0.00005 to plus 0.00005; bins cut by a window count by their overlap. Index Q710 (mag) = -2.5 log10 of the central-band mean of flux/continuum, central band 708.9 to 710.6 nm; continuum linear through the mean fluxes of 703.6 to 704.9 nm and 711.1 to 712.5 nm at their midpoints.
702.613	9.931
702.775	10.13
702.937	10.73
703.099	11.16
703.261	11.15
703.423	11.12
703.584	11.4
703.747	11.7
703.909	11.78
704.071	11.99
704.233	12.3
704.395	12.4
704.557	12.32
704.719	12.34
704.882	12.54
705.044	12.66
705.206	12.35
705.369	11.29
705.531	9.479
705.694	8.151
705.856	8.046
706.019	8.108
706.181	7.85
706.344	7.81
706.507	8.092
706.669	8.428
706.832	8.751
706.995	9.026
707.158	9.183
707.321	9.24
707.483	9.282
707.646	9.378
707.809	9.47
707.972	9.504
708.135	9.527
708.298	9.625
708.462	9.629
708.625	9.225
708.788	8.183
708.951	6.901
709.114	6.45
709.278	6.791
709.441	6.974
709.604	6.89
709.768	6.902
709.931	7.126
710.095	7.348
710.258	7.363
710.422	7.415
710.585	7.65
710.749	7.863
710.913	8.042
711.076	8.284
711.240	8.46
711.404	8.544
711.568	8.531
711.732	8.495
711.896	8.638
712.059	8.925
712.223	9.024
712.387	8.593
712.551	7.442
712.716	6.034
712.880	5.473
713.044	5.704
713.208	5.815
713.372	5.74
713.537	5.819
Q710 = 0.33 mag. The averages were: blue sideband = 12.1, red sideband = 8.61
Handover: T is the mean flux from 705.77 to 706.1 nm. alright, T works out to 8.09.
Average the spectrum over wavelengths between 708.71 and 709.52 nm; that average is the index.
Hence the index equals 7.06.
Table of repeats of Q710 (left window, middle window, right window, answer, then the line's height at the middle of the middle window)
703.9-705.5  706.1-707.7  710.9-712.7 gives 0.250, 11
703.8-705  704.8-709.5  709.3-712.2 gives 0.147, 10.3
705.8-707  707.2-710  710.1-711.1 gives -0.047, 7.95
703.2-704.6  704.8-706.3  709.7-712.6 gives 0.102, 10.9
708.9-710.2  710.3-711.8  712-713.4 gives -0.167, 6.96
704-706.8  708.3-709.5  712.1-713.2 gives 0.115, 8.74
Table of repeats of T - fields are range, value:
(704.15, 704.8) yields 12.4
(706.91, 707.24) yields 9.09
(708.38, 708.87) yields 9.01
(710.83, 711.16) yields 8.17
